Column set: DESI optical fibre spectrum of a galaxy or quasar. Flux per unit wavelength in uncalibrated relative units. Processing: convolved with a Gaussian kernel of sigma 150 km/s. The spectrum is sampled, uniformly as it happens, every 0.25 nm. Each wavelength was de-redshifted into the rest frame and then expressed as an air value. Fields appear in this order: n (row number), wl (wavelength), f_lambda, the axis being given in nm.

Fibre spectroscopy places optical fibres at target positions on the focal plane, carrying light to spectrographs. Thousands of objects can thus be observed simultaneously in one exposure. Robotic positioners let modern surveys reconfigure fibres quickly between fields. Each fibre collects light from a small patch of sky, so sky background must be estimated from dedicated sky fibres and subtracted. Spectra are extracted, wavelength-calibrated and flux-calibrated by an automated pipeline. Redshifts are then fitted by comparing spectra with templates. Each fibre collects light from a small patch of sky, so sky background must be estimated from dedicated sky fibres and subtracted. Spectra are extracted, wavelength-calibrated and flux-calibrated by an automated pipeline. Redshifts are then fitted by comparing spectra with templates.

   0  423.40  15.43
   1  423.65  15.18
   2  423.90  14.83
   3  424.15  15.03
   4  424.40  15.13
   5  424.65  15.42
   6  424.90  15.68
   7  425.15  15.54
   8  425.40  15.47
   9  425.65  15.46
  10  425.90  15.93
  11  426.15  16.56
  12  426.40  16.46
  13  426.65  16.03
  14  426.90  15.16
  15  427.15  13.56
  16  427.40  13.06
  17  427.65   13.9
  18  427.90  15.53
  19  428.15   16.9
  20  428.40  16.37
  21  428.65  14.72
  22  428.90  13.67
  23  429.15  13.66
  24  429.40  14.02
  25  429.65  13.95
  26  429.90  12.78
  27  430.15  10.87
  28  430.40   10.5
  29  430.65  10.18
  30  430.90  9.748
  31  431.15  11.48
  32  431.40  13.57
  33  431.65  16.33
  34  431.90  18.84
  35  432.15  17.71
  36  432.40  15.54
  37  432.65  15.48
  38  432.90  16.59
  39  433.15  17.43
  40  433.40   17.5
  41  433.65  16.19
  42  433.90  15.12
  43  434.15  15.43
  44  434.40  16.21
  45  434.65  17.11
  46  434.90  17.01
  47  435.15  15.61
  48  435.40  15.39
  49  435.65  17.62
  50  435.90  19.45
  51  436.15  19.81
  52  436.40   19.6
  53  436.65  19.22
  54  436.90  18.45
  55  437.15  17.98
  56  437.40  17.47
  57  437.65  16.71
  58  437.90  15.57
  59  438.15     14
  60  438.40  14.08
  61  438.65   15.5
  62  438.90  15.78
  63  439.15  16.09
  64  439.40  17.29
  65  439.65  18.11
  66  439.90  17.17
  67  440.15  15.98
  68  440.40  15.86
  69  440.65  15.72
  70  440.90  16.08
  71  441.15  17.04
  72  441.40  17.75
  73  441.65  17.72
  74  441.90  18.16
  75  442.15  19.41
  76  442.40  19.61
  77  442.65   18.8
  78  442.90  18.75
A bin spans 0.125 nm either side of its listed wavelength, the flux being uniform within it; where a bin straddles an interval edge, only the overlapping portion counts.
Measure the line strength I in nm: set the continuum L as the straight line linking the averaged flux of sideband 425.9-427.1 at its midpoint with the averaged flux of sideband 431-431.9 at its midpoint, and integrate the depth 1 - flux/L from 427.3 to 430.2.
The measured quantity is 0.190 nm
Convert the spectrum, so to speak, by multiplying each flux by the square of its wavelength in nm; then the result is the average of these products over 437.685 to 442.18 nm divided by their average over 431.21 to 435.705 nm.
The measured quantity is 1.04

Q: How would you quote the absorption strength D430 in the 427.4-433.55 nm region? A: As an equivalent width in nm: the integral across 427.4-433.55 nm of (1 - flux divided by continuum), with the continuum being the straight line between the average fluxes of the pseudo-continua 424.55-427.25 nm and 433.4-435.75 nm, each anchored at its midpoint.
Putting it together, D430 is 0.58 nm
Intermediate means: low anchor 15.6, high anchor 16.2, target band 14.4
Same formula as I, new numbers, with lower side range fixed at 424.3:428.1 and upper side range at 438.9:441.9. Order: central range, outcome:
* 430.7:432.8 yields 0.16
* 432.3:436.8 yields -0.23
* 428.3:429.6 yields 0.10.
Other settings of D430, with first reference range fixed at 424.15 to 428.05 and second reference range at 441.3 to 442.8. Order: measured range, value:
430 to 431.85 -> 0.47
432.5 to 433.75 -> 0.01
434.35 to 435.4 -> 0.04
